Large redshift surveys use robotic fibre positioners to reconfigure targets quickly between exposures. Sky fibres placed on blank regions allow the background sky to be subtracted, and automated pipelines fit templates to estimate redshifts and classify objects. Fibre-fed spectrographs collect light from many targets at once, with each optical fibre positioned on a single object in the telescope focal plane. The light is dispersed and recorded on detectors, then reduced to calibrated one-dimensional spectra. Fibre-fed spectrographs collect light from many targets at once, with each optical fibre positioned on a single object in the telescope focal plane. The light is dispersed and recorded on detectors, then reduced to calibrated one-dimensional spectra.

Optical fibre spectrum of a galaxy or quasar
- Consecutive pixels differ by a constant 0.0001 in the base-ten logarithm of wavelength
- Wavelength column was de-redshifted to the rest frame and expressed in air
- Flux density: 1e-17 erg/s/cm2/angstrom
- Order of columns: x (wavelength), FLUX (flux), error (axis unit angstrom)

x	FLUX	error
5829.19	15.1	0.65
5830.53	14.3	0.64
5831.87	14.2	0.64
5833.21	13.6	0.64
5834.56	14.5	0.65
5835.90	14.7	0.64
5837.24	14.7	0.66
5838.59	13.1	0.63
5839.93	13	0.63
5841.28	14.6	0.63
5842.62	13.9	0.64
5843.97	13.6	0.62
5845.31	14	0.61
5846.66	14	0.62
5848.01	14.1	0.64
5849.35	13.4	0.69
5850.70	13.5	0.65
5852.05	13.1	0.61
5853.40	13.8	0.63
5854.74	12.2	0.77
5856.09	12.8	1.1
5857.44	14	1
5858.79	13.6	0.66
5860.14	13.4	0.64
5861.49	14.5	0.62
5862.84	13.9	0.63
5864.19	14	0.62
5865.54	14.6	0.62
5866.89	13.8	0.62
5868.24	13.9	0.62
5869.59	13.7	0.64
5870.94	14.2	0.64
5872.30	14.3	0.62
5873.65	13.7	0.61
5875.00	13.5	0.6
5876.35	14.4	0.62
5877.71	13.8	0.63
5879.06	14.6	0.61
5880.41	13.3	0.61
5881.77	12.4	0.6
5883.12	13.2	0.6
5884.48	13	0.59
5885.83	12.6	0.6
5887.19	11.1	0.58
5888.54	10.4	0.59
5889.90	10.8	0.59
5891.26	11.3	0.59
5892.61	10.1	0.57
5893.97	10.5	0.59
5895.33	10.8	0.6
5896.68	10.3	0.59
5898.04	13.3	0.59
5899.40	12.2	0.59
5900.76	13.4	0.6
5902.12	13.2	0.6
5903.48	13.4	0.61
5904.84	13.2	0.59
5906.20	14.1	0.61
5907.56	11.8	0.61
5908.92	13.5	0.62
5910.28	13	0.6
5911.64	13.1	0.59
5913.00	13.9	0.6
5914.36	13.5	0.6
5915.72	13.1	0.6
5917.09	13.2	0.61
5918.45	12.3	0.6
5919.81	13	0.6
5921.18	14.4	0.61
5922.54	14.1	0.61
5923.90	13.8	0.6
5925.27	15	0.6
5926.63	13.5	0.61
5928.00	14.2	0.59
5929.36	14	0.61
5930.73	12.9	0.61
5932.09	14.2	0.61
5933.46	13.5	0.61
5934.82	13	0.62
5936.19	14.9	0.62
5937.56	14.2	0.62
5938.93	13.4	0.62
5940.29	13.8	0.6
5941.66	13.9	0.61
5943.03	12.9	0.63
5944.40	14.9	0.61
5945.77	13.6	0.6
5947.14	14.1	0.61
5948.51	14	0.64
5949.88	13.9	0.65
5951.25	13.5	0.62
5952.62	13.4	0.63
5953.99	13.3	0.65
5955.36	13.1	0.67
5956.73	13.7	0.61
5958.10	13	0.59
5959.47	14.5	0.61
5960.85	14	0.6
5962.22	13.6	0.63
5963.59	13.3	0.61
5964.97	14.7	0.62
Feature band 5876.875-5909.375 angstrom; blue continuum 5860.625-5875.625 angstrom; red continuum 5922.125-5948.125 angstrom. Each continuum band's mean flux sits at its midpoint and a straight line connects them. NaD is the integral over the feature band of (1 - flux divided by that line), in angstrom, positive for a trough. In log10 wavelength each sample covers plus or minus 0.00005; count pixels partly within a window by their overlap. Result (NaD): 3.8 angstrom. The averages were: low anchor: 14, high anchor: 13.9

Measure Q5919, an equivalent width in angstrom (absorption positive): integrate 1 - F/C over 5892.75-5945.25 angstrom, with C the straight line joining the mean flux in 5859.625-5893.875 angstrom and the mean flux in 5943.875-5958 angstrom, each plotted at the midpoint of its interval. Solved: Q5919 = 0.7 angstrom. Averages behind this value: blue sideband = 13.1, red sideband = 13.7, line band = 13.3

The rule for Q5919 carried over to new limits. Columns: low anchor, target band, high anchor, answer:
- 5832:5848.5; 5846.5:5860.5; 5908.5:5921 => 0.4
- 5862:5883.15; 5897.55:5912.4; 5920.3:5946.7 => 0.8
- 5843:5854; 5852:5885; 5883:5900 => -2.8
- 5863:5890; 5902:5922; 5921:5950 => 0.6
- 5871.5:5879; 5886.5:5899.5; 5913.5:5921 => 2.5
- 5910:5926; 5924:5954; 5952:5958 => -0.9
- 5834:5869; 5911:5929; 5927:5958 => 0.1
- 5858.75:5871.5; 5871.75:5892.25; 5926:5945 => 1.7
